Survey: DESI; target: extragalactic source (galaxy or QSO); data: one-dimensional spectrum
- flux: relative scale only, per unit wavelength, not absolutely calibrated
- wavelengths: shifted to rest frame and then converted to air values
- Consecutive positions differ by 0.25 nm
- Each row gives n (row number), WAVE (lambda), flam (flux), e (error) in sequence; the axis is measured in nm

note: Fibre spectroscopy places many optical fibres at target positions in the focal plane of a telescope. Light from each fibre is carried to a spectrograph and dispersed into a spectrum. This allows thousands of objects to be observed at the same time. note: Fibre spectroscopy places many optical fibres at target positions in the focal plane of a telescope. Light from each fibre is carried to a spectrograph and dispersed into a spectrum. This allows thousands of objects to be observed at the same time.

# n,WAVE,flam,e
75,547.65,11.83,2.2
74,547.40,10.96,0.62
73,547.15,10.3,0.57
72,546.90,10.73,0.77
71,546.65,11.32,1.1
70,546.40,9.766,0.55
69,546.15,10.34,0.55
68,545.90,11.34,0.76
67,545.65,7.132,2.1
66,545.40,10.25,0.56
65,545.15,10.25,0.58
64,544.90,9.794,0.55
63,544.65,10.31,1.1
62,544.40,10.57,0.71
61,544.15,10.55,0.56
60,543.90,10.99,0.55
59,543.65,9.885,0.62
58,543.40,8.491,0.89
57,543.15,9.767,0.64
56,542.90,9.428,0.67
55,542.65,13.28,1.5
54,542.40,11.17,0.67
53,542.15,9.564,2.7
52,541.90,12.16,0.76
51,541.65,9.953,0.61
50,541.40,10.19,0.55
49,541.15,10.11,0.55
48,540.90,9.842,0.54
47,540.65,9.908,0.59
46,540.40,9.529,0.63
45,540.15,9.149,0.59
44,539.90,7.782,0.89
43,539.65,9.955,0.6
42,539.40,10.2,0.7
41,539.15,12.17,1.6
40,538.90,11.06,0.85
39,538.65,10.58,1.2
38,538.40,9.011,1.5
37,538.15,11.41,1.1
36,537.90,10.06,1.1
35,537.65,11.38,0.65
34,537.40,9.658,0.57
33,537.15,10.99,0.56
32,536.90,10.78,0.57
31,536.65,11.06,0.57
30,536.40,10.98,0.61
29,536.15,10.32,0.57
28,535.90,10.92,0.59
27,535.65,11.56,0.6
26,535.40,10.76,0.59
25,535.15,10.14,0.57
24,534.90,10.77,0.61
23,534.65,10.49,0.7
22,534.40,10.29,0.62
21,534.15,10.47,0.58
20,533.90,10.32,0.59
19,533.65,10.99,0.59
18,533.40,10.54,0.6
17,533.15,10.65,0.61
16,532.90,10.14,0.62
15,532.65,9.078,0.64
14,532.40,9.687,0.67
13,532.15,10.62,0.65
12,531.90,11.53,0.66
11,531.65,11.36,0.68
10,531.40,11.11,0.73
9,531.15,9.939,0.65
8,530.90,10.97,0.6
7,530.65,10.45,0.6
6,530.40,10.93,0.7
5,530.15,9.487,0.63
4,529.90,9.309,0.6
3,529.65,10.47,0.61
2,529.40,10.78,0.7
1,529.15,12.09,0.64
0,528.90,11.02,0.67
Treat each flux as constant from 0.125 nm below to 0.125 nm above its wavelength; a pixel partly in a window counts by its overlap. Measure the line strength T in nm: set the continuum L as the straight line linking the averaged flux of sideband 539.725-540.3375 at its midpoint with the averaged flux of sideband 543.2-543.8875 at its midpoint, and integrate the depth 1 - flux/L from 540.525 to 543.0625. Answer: -0.396 nm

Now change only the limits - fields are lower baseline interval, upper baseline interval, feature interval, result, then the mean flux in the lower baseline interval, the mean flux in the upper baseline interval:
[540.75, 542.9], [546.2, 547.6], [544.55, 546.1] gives 0.12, 10.7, 10.7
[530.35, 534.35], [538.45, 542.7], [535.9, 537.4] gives -0.05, 10.5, 10.3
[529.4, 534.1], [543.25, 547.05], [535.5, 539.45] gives -0.18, 10.4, 10.1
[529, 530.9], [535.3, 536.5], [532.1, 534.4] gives 0.10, 10.5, 10.9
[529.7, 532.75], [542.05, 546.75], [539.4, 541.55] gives 0.14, 10.4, 10.2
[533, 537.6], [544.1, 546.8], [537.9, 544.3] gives 0.07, 10.7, 10.1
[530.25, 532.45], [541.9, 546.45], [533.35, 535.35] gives 0.02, 10.8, 10.2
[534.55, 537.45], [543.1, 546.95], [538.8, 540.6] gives 0.09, 10.7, 10.1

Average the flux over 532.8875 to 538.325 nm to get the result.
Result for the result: 10.7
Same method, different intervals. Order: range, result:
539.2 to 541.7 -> 9.73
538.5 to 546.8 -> 10.2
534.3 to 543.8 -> 10.4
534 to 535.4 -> 10.5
